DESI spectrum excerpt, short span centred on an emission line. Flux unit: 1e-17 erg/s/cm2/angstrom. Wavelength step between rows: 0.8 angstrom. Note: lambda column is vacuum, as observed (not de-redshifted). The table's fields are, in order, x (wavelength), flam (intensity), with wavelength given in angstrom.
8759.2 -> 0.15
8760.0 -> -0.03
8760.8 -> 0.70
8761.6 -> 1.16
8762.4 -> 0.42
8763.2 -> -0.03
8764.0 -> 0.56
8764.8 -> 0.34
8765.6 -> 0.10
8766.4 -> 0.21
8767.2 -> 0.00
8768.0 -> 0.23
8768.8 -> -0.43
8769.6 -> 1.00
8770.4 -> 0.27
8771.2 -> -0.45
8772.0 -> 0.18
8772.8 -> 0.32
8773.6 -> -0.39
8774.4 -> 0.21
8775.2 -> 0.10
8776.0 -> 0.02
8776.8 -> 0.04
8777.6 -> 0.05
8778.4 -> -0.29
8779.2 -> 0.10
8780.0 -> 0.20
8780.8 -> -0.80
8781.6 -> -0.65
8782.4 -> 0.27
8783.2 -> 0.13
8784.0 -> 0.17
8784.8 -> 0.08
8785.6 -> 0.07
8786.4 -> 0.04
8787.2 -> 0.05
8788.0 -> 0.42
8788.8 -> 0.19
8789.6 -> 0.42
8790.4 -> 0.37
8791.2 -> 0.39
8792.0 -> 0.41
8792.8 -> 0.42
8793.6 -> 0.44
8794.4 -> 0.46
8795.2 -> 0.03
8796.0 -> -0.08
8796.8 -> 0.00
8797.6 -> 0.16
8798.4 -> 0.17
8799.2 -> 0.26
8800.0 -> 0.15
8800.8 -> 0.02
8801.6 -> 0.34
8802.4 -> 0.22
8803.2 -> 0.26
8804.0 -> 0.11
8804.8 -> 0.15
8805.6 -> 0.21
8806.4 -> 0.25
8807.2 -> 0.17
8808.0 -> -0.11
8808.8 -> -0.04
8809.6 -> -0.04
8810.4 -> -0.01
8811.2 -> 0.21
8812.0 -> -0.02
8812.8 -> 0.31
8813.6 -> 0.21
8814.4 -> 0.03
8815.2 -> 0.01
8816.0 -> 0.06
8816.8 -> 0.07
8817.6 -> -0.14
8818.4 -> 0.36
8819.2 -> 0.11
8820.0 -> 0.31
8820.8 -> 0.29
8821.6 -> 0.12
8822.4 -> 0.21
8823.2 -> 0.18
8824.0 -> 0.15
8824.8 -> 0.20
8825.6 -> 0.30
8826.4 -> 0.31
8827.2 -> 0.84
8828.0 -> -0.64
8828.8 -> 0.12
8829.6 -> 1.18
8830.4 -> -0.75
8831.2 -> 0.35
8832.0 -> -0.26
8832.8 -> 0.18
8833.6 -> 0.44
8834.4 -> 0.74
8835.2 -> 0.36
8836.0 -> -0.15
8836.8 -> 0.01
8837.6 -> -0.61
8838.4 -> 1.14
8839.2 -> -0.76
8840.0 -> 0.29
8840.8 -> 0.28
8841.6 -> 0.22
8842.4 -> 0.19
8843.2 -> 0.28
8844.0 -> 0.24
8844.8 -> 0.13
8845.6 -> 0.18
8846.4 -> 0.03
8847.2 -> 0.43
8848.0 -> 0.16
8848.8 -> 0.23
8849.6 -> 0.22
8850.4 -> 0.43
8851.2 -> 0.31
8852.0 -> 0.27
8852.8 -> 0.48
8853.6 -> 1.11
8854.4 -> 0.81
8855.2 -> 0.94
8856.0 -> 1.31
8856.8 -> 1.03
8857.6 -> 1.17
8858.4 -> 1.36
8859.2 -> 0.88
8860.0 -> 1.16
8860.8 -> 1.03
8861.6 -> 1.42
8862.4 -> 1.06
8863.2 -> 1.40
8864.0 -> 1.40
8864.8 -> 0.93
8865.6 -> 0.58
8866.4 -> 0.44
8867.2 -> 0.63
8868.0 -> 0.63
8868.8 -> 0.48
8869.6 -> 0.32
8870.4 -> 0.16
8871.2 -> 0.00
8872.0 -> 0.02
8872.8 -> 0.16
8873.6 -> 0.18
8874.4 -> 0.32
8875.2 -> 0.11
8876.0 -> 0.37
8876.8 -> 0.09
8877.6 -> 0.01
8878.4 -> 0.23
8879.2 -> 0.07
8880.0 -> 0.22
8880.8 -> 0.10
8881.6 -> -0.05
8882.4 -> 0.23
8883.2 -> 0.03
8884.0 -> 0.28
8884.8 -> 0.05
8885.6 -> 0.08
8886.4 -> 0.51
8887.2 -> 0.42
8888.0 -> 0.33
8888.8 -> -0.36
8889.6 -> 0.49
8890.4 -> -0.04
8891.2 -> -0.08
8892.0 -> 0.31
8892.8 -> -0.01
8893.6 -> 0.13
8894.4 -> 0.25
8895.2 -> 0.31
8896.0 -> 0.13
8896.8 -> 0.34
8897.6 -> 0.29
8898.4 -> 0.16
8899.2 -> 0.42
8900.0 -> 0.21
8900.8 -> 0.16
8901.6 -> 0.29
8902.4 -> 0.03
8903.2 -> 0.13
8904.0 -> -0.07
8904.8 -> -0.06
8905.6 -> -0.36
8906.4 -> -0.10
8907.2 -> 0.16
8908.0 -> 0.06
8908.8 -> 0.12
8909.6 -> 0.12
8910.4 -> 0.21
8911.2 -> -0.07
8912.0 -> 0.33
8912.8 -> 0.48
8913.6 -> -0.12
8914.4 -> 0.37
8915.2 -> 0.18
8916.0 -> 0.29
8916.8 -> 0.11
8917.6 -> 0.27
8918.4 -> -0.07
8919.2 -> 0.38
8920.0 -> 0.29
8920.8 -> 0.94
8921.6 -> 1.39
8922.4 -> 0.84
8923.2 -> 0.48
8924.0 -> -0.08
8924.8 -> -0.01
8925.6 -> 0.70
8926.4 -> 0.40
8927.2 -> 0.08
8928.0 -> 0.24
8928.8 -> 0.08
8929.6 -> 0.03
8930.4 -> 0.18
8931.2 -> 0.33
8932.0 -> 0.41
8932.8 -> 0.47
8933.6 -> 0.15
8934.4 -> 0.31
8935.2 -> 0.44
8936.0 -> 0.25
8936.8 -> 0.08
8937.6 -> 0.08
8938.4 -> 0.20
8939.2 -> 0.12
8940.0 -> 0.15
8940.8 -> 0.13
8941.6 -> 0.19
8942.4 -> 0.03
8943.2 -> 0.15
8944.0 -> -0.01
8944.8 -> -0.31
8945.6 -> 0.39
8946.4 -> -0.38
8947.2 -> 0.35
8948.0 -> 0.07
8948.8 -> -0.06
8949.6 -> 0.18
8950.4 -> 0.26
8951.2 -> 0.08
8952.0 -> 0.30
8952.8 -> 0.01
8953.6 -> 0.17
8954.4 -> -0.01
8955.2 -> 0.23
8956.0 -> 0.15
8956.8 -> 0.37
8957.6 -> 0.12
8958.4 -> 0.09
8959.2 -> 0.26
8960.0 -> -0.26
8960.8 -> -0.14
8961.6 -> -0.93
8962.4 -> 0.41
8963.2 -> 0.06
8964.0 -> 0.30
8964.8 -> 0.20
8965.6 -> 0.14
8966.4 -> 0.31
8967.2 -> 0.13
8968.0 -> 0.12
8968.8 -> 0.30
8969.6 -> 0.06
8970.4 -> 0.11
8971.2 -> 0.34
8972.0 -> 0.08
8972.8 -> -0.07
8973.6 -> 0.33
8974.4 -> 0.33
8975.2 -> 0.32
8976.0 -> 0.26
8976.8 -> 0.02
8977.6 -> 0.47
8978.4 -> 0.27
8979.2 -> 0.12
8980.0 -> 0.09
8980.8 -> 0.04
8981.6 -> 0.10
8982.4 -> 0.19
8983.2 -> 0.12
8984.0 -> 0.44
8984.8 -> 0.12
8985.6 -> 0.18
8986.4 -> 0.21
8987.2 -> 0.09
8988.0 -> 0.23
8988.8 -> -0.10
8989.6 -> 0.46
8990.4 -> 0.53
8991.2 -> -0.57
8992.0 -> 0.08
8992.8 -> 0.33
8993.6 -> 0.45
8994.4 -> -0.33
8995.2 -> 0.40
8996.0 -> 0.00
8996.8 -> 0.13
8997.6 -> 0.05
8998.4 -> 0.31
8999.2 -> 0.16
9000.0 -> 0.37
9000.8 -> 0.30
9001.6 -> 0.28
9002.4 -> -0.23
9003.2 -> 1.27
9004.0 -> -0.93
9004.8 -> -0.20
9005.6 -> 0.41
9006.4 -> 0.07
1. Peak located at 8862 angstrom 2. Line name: [O II] 3727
